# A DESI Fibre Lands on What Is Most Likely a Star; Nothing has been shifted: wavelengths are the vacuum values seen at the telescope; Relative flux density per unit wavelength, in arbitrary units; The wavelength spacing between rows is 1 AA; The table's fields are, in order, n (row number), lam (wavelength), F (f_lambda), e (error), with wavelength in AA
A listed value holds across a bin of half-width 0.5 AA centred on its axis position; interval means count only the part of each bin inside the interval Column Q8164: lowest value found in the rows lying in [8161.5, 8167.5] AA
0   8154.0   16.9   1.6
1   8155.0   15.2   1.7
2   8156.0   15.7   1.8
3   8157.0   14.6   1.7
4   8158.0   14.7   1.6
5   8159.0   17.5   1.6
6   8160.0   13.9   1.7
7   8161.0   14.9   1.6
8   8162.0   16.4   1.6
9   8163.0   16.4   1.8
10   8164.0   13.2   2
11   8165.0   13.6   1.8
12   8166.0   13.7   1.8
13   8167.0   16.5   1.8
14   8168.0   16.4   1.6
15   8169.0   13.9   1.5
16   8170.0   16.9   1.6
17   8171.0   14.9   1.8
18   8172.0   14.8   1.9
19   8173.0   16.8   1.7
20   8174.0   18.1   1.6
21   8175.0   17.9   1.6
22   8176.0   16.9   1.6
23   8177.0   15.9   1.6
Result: 13.2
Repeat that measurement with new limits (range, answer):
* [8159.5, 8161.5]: 13.9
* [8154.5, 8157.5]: 14.6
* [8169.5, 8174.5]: 14.8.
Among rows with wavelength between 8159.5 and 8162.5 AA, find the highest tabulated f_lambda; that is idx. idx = 16.4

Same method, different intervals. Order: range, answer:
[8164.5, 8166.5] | 13.7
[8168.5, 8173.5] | 16.9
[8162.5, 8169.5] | 16.5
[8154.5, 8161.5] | 17.5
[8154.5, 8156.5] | 15.7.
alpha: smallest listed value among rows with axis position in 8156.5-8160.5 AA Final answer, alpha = 13.9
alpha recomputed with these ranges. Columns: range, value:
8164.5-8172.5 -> 13.6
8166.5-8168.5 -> 16.4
